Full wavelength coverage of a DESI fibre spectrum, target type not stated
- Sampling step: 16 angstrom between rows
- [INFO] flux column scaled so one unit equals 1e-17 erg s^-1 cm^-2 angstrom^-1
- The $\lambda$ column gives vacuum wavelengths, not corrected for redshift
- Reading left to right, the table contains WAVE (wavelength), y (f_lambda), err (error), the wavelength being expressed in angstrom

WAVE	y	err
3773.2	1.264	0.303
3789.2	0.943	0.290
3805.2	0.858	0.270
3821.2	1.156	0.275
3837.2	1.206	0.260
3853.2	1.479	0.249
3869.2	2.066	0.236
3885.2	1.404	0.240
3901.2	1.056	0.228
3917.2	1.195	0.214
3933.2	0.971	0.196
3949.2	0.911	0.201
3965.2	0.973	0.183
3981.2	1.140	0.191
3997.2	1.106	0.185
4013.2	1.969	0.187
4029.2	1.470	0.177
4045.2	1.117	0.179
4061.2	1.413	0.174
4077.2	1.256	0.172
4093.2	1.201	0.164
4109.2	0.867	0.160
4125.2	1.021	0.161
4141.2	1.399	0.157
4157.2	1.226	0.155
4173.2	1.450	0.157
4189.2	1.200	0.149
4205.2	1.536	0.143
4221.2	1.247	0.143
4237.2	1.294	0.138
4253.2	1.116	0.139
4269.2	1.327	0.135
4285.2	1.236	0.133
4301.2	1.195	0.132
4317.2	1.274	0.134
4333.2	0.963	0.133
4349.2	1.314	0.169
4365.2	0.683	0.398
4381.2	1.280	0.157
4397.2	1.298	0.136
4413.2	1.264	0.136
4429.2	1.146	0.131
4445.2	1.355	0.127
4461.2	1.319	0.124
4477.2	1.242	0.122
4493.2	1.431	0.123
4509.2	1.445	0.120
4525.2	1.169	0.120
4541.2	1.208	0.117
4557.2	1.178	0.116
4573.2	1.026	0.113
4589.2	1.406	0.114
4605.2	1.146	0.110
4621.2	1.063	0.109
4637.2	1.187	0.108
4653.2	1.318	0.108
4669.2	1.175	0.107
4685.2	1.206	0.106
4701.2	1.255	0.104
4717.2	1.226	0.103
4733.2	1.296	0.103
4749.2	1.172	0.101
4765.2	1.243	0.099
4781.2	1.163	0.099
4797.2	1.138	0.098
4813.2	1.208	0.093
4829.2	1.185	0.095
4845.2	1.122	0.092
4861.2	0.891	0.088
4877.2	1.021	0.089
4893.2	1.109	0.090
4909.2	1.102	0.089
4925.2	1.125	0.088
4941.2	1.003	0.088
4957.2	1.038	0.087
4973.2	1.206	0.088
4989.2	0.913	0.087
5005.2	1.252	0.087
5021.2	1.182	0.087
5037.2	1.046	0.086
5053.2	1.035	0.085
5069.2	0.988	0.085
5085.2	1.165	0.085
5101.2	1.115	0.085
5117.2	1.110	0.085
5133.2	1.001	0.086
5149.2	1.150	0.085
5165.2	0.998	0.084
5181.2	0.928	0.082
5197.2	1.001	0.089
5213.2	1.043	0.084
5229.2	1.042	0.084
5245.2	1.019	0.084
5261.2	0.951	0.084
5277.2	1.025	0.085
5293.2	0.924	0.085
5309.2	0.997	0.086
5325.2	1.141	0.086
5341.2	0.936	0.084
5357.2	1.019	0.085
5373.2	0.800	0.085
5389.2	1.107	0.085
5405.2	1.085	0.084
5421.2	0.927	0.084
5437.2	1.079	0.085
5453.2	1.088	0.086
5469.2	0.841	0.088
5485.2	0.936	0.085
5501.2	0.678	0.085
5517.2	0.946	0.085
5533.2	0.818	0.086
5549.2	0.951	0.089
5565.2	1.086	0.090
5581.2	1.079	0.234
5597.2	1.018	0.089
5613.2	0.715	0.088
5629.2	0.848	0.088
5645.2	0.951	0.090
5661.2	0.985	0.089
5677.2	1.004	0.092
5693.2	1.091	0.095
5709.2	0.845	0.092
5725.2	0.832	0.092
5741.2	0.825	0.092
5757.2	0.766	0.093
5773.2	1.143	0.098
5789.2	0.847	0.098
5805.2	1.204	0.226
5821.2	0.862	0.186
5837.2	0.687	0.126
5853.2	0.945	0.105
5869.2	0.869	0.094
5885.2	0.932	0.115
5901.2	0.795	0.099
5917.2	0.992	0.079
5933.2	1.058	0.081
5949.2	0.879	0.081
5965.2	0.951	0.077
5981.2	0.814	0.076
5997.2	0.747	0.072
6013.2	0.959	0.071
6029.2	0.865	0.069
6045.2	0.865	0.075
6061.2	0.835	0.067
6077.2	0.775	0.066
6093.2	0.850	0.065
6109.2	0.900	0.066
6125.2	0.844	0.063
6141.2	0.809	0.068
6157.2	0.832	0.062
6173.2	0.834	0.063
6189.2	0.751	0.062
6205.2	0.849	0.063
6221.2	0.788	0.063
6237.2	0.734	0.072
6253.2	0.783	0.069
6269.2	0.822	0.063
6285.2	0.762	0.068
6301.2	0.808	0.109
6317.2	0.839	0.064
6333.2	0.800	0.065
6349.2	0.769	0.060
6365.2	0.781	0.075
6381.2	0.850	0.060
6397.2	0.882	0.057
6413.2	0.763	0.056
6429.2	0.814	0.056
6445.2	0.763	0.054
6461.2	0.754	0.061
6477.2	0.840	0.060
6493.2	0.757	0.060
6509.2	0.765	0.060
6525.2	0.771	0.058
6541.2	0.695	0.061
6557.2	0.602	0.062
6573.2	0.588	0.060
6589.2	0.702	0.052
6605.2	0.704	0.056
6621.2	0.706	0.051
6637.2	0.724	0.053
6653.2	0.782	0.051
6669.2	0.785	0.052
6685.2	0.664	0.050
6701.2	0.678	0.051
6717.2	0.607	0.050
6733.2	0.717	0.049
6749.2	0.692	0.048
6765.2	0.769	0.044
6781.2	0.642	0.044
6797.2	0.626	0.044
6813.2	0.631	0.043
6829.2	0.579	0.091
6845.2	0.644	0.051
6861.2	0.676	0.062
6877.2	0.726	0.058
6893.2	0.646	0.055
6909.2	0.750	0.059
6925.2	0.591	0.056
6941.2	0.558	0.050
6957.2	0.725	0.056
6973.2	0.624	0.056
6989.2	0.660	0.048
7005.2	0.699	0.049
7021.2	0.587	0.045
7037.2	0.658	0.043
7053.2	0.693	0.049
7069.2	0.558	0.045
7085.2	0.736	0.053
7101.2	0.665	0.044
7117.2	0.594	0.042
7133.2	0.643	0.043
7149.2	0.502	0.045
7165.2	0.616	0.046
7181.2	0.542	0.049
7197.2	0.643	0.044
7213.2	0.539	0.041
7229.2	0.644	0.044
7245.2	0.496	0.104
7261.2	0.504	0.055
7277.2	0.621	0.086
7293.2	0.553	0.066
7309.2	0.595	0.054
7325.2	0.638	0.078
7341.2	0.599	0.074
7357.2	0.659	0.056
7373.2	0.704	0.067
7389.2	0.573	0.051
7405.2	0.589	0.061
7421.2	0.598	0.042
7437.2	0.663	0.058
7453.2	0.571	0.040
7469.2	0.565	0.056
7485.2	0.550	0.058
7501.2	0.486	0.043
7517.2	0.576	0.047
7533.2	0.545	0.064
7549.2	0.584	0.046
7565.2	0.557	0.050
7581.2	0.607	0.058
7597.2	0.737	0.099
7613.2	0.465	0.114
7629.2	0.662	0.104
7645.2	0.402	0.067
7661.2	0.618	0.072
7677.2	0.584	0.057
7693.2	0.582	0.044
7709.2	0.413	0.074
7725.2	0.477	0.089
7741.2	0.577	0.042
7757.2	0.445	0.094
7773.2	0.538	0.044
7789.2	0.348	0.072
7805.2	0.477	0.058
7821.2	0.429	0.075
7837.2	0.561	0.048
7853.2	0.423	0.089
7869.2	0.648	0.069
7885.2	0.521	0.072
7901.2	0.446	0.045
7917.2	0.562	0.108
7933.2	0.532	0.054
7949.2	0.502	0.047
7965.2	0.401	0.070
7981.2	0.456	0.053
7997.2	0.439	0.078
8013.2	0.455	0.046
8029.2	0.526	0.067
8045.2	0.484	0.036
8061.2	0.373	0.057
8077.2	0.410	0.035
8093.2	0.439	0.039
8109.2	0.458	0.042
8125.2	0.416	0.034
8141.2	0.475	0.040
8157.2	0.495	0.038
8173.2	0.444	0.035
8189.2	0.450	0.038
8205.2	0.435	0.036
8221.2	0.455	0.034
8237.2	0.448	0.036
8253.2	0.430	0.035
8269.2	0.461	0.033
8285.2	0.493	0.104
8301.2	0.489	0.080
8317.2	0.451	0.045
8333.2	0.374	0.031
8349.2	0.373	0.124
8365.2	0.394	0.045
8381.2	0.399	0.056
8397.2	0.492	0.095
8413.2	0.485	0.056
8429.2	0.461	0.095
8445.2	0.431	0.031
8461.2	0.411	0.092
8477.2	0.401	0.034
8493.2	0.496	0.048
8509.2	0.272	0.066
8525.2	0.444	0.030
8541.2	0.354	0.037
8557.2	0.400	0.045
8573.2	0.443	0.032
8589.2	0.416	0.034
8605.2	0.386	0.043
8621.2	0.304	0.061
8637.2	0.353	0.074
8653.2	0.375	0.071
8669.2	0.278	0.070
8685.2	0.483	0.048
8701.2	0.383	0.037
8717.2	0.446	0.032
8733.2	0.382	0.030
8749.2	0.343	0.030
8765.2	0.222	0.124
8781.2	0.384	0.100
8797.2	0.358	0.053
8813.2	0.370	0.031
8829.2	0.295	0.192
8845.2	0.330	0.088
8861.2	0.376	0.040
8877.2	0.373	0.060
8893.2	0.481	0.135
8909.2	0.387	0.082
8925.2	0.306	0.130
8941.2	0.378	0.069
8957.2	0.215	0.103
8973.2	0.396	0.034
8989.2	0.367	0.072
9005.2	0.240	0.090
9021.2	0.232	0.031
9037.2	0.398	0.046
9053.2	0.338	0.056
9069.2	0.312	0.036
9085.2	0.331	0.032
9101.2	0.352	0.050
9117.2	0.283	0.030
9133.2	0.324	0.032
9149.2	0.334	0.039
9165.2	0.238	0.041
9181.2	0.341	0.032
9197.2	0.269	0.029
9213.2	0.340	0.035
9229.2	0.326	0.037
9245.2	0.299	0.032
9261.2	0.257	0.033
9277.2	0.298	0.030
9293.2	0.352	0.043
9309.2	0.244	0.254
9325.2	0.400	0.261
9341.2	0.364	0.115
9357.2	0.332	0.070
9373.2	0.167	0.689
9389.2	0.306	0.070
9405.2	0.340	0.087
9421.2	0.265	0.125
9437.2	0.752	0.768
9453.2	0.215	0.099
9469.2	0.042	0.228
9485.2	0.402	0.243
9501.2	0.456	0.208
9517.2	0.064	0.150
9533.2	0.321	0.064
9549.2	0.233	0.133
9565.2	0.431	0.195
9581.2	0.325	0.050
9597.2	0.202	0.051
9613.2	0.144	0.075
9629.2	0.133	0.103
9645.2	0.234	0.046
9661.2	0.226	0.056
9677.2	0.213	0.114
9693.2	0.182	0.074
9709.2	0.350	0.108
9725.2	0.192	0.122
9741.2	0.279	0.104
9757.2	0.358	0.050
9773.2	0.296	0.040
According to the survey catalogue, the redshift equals 0.000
